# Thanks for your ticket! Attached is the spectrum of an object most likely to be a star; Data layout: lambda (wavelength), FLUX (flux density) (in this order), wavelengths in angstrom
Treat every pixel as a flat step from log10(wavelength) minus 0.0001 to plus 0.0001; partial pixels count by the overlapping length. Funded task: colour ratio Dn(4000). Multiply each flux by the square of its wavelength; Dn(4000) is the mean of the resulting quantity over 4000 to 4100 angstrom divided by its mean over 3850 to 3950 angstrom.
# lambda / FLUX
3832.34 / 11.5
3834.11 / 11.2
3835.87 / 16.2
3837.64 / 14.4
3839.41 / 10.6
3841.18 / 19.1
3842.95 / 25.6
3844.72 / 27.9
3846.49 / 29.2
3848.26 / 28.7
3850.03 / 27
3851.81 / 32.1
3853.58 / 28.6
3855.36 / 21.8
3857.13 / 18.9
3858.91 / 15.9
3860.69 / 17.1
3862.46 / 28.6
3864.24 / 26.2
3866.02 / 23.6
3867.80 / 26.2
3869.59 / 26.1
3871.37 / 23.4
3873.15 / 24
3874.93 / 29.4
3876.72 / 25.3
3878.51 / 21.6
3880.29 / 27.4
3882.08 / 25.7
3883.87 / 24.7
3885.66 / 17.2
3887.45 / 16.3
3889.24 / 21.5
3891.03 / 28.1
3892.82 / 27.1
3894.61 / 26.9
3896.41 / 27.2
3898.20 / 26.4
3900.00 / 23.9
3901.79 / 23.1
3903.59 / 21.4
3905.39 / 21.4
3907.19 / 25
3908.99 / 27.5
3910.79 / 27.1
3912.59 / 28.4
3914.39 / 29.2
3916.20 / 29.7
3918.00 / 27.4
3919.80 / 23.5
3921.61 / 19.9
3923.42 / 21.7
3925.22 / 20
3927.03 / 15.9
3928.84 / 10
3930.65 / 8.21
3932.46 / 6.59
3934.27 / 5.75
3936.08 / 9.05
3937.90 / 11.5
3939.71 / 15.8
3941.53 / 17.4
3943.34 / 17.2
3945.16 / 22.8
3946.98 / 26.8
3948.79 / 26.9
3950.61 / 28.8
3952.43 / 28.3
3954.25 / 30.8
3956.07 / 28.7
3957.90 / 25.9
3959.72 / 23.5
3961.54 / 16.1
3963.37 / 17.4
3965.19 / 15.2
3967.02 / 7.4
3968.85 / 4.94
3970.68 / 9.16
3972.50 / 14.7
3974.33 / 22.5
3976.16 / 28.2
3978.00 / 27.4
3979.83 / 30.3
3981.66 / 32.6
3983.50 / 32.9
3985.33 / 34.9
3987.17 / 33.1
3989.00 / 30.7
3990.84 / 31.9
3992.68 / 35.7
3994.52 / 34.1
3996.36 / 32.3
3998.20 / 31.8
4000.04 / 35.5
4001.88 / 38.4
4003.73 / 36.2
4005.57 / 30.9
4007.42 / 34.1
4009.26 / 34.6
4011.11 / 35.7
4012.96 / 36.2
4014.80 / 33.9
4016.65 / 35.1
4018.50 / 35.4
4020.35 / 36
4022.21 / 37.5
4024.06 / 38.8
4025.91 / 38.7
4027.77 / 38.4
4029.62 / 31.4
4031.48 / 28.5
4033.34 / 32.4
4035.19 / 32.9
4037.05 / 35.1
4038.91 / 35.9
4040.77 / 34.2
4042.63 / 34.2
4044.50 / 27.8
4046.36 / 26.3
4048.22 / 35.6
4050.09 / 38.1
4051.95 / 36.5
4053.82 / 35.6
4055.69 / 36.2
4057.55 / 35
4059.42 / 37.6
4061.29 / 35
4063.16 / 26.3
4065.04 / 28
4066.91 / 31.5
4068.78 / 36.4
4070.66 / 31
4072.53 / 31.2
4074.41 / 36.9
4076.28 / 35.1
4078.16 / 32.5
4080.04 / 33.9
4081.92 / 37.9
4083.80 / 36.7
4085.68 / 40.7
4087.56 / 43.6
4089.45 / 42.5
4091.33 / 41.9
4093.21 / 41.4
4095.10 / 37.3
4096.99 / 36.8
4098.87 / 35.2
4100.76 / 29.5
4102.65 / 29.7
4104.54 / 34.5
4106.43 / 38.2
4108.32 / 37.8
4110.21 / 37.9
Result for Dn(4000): 1.7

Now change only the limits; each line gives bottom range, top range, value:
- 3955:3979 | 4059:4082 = 1.87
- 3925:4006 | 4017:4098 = 1.58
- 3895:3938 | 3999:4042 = 1.79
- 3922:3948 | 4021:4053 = 2.39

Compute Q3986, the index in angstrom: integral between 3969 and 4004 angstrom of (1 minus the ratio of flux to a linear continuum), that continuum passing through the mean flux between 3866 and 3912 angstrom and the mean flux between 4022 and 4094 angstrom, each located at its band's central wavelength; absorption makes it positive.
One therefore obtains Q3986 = 1.46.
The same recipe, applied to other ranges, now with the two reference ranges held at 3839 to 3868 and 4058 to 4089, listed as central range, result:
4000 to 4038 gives -3.44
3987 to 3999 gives -0.75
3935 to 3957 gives 5.22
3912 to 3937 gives 8.49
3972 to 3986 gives 0.93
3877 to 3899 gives 1.36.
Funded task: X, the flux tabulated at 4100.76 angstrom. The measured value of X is 29.5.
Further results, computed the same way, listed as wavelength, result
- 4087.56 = 43.6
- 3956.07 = 28.7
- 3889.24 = 21.5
